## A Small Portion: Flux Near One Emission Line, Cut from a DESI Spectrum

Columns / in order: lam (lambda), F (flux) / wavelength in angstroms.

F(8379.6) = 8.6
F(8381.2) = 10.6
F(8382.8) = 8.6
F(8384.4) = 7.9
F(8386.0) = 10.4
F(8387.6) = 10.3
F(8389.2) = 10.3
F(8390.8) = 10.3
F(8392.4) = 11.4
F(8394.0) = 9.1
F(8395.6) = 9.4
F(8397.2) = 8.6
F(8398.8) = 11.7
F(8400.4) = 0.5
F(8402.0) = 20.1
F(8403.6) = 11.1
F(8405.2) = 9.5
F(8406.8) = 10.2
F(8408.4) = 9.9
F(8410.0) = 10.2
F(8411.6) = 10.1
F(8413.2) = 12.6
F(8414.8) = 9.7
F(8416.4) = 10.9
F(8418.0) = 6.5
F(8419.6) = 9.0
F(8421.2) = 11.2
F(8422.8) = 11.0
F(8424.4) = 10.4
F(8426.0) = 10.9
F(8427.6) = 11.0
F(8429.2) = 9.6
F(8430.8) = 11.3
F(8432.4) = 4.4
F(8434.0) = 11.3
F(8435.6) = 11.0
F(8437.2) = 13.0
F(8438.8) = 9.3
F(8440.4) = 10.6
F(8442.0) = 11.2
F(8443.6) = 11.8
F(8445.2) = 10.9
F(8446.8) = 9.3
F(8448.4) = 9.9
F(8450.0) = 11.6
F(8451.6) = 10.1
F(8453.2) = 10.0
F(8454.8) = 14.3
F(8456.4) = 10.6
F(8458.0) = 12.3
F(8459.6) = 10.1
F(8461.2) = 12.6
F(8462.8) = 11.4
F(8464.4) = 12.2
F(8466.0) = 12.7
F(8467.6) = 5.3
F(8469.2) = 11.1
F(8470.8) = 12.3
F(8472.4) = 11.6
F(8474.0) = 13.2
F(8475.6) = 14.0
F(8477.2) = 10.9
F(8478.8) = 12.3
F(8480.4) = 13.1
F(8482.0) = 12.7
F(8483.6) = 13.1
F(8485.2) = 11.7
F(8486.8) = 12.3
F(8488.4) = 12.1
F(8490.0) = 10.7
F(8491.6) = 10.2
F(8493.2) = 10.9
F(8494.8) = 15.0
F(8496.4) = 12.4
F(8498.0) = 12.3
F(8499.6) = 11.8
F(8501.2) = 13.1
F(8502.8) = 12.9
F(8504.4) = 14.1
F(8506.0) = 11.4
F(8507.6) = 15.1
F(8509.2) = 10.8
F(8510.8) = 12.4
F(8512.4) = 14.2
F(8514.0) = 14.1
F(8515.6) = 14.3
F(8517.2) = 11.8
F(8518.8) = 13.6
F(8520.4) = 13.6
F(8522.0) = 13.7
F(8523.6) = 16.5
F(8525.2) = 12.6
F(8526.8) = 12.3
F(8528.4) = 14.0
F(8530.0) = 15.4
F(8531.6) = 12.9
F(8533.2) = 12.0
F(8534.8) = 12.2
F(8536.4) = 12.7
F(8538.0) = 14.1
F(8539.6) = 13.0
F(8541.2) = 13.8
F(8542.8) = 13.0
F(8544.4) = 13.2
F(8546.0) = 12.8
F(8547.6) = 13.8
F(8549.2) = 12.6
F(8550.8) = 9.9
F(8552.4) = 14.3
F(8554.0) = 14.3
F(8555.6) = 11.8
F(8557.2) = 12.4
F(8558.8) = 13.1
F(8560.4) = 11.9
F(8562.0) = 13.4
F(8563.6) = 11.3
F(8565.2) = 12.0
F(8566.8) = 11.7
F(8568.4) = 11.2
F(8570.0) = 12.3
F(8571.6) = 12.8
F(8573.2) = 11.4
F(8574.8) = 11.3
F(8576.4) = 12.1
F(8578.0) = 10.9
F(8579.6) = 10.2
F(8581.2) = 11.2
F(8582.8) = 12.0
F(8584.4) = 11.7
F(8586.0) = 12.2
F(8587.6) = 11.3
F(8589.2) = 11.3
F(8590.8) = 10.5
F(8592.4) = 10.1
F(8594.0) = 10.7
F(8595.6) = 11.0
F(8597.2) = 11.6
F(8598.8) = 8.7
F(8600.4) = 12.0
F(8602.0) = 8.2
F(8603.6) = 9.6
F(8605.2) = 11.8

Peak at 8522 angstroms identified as C III]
